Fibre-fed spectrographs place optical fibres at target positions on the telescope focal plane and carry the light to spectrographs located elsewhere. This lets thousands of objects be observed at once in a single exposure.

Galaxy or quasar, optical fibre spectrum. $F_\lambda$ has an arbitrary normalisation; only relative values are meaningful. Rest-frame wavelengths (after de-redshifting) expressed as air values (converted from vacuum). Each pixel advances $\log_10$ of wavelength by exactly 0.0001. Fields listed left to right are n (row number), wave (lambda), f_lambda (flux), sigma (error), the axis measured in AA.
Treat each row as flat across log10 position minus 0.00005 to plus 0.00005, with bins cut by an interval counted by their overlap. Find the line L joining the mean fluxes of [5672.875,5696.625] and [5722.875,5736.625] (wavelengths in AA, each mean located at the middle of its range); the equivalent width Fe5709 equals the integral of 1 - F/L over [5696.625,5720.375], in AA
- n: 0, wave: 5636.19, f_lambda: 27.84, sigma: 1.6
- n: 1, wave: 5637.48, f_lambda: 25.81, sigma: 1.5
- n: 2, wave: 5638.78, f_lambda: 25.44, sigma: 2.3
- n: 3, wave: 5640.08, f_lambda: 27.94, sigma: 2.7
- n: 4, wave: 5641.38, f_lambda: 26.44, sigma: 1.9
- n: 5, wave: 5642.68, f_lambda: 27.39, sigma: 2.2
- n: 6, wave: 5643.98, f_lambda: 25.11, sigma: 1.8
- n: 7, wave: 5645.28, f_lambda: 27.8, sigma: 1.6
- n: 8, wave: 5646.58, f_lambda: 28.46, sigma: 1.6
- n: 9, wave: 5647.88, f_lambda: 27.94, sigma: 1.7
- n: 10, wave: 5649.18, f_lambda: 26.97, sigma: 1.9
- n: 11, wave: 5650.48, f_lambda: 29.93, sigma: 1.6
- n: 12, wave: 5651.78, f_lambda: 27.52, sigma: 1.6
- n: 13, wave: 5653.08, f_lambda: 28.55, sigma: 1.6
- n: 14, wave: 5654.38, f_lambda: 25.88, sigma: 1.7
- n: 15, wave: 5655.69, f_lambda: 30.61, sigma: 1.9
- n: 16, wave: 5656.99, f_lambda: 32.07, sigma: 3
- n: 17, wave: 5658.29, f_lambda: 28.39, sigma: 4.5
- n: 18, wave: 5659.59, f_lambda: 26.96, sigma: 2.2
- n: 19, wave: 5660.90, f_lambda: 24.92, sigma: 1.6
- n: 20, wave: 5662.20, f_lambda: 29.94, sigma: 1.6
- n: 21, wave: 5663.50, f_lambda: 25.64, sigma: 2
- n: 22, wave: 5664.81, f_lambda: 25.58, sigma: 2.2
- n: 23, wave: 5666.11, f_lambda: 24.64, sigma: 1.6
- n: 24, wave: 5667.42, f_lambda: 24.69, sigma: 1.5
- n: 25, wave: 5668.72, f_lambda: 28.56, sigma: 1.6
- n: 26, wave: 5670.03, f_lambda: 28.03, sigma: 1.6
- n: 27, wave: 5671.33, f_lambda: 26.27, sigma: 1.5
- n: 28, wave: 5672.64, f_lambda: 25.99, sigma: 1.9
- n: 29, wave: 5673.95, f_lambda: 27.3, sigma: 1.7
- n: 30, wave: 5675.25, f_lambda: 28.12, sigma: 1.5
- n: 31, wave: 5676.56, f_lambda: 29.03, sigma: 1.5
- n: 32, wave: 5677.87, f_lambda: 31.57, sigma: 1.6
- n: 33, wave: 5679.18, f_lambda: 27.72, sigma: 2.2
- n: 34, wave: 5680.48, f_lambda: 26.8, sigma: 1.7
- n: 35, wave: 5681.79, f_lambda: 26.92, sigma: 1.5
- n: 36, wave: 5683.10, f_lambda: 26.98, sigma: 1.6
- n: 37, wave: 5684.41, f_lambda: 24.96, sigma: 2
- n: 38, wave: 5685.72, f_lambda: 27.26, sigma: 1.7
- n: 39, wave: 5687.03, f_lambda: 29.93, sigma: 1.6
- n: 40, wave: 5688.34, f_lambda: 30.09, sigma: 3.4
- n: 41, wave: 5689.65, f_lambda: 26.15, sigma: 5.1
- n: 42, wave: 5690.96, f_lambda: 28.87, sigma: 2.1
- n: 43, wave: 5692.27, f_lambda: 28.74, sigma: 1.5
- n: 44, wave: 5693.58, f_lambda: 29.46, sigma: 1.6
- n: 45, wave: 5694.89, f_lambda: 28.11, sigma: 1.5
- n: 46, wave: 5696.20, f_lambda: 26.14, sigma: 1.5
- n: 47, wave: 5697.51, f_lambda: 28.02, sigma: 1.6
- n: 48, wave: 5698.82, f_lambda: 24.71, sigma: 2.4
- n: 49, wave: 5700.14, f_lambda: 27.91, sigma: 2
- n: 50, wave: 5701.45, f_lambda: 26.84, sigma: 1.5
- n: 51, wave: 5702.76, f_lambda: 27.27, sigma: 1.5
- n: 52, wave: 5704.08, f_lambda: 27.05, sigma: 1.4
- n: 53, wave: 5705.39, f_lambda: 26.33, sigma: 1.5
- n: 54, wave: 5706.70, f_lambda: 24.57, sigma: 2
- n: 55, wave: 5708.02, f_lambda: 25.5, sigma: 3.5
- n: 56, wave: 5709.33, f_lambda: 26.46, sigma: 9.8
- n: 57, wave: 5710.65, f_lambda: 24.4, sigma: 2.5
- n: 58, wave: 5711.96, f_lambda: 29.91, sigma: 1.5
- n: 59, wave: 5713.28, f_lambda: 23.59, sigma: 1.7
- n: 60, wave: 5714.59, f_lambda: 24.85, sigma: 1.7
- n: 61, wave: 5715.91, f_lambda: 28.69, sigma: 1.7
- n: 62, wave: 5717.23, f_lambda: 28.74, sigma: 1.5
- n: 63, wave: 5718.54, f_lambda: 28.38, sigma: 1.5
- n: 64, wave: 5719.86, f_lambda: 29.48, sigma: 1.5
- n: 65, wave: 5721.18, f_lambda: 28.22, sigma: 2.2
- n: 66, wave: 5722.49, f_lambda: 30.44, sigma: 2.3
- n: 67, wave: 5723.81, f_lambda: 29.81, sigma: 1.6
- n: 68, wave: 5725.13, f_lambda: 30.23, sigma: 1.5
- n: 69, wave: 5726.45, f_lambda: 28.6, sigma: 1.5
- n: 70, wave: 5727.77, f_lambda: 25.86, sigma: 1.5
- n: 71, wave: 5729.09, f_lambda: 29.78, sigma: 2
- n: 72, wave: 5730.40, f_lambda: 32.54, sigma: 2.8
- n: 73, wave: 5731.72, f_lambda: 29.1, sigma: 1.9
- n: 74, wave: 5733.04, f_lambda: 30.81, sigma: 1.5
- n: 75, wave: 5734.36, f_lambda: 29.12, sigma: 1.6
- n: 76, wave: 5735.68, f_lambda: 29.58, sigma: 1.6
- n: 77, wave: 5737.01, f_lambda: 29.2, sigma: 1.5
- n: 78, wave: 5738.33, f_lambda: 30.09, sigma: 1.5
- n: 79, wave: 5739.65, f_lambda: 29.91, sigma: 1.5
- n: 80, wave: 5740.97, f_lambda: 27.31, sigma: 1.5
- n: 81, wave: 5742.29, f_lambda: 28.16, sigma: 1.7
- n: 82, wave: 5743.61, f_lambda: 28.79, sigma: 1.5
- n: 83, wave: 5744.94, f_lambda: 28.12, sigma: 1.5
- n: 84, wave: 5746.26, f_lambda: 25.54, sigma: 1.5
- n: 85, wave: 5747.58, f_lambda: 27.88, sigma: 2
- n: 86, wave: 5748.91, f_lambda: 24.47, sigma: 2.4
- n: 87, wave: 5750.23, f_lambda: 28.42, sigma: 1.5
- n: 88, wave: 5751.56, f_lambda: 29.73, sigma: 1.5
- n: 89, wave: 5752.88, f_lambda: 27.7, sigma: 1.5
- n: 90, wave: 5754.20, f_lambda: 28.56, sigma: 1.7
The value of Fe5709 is 1.66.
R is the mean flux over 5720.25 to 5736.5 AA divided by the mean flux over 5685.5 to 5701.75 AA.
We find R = 1.06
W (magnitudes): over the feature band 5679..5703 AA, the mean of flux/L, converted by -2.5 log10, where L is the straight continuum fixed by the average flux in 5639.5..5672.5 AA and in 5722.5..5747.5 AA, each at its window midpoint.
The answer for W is 0.02 mag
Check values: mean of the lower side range 27.4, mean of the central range 27.5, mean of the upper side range 29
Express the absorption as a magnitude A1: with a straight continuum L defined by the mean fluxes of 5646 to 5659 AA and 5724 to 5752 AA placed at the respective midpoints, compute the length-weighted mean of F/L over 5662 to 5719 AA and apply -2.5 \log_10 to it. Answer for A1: 0.059 mag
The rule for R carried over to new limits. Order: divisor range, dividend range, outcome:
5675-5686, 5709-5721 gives 0.98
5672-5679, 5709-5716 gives 0.92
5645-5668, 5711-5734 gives 1.04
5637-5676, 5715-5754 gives 1.05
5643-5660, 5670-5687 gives 0.98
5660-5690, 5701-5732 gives 1.02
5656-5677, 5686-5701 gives 1.02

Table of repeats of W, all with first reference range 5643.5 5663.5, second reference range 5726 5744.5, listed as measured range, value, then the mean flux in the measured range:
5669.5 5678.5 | 0.01 mag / 28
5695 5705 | 0.07 mag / 26.9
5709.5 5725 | 0.04 mag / 27.9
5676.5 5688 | 0.02 mag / 27.9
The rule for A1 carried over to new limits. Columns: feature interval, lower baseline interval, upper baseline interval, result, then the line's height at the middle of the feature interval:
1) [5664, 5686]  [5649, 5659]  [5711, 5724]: 0.06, 28.6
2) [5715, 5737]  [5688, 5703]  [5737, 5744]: -0.03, 28.5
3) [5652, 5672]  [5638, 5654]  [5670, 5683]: 0.01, 27.6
